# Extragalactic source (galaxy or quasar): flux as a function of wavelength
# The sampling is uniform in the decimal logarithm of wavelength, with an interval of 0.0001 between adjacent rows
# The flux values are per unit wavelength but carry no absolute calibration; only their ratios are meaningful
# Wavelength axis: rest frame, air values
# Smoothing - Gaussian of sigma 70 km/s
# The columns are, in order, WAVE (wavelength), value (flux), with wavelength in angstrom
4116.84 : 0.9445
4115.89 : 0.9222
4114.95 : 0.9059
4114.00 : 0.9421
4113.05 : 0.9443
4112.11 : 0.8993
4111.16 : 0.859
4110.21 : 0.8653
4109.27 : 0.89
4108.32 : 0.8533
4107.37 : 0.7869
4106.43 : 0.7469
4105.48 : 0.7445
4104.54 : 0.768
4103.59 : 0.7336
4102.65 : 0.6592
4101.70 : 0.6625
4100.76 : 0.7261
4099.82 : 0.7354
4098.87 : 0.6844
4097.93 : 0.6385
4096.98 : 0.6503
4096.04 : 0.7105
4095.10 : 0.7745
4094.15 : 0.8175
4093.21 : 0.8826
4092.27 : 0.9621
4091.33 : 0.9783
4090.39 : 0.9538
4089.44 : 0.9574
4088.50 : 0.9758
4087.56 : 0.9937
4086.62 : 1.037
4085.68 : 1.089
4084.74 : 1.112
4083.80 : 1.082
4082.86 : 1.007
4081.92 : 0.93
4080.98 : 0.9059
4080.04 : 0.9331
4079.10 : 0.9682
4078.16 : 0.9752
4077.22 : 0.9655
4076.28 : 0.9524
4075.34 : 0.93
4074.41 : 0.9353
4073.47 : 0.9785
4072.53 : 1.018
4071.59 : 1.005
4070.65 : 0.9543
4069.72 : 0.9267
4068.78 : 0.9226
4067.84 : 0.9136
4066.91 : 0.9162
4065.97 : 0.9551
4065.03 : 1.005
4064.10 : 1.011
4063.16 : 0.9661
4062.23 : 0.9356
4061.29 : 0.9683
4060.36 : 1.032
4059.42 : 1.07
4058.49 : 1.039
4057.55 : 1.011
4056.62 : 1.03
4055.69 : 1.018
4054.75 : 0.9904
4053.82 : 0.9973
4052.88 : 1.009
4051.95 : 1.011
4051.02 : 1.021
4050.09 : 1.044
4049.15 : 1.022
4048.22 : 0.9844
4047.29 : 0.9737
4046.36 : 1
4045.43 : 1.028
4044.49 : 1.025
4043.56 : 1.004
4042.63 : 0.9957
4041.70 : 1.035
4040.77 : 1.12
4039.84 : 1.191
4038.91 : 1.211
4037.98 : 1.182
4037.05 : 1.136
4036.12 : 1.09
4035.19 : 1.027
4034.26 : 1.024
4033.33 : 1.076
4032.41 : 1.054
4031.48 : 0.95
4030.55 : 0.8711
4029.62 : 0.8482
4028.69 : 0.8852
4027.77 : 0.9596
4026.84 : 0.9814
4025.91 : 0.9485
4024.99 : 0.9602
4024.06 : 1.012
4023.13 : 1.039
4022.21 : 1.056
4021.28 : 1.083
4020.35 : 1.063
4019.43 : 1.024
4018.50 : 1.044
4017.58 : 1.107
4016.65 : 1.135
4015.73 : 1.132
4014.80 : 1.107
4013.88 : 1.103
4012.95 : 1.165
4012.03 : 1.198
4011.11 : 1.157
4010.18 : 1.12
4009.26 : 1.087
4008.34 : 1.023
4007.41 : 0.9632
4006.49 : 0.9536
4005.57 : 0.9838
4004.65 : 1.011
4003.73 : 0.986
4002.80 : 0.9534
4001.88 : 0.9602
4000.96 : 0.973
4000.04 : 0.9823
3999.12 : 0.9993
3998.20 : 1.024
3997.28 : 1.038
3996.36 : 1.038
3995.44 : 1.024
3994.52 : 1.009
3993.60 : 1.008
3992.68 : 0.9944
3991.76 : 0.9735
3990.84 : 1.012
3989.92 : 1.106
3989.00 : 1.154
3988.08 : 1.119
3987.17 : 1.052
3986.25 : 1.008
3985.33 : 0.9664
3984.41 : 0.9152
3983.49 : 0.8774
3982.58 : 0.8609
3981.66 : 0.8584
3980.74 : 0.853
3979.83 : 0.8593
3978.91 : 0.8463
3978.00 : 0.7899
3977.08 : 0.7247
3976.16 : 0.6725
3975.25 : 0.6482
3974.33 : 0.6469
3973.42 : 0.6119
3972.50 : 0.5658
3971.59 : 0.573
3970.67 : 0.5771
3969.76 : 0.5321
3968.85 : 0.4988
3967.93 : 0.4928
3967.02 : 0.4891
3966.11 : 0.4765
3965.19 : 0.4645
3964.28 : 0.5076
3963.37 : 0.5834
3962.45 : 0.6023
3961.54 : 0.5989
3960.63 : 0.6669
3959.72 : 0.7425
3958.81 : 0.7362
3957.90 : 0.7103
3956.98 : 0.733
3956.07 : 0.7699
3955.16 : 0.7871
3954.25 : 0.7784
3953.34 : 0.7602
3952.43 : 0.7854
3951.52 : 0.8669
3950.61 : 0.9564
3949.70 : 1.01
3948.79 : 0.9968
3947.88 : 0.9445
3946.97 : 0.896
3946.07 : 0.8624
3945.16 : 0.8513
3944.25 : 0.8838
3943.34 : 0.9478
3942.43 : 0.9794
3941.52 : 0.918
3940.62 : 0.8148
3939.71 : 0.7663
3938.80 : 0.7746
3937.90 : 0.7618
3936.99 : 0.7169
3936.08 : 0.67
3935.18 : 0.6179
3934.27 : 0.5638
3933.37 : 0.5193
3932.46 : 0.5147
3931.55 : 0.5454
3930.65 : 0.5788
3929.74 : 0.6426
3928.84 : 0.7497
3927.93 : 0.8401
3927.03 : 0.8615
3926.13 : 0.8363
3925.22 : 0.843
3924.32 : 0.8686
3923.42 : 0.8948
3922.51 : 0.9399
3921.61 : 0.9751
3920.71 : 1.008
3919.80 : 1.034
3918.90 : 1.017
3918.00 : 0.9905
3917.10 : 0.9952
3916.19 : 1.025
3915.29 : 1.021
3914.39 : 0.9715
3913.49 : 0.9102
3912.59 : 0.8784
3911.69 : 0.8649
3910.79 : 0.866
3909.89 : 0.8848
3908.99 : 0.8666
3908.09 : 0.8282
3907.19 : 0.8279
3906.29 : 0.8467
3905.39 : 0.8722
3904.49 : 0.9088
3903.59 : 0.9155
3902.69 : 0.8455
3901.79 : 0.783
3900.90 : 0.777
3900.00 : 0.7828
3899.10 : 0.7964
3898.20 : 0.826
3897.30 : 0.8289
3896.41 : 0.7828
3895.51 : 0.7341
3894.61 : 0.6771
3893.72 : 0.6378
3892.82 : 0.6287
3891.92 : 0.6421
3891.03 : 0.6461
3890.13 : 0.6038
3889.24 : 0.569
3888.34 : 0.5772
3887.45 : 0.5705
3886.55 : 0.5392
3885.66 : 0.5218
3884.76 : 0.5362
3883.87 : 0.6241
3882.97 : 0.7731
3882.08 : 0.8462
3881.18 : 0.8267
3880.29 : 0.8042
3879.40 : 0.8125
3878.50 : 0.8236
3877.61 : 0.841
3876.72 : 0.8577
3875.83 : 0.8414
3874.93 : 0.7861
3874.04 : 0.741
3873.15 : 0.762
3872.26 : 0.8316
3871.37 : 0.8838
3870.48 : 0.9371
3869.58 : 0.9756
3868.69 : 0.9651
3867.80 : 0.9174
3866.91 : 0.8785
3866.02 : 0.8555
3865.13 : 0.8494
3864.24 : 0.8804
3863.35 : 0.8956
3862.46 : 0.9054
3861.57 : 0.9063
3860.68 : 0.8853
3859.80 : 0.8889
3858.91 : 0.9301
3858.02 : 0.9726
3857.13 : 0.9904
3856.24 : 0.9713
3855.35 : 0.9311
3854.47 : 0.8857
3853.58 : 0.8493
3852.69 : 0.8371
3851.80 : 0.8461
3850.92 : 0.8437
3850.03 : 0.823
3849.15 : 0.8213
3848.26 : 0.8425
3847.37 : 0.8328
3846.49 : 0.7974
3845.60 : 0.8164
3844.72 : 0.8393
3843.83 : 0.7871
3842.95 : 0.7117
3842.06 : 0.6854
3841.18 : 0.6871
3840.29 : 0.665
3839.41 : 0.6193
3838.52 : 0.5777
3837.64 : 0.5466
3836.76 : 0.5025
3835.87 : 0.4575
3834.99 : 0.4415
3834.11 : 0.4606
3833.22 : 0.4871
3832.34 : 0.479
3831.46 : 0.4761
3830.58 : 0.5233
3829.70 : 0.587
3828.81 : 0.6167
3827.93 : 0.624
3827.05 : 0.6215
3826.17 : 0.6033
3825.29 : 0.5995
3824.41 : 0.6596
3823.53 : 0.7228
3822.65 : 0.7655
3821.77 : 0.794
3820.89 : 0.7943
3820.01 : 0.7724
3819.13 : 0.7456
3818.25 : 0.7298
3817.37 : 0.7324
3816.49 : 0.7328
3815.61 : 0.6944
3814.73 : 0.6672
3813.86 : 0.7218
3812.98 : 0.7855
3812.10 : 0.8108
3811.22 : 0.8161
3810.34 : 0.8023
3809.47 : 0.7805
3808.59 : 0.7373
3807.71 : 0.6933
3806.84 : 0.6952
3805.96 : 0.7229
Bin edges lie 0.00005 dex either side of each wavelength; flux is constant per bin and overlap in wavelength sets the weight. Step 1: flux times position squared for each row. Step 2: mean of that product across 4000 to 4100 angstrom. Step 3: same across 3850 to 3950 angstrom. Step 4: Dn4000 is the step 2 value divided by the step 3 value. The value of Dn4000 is 1.30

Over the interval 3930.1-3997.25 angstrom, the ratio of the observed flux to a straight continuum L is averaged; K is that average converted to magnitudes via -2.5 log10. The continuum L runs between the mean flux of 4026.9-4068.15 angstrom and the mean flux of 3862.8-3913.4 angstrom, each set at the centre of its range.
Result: 0.148 mag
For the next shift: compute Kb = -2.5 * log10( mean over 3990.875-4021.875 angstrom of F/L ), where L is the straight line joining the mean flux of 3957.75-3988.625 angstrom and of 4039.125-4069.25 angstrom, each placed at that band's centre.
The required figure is -0.24 mag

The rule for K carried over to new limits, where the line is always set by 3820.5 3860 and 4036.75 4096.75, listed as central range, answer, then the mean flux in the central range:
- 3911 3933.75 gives -0.053 mag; 0.854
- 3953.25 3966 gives 0.276 mag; 0.666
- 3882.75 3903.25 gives 0.144 mag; 0.683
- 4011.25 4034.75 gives -0.109 mag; 1.03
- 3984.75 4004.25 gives -0.130 mag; 1.02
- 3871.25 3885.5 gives -0.026 mag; 0.779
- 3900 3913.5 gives -0.077 mag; 0.854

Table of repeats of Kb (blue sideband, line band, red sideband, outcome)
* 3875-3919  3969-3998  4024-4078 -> 0.06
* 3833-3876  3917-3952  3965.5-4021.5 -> 0.05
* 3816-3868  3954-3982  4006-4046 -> 0.41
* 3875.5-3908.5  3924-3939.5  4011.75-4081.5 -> 0.16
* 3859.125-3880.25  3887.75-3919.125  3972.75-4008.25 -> 0.09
